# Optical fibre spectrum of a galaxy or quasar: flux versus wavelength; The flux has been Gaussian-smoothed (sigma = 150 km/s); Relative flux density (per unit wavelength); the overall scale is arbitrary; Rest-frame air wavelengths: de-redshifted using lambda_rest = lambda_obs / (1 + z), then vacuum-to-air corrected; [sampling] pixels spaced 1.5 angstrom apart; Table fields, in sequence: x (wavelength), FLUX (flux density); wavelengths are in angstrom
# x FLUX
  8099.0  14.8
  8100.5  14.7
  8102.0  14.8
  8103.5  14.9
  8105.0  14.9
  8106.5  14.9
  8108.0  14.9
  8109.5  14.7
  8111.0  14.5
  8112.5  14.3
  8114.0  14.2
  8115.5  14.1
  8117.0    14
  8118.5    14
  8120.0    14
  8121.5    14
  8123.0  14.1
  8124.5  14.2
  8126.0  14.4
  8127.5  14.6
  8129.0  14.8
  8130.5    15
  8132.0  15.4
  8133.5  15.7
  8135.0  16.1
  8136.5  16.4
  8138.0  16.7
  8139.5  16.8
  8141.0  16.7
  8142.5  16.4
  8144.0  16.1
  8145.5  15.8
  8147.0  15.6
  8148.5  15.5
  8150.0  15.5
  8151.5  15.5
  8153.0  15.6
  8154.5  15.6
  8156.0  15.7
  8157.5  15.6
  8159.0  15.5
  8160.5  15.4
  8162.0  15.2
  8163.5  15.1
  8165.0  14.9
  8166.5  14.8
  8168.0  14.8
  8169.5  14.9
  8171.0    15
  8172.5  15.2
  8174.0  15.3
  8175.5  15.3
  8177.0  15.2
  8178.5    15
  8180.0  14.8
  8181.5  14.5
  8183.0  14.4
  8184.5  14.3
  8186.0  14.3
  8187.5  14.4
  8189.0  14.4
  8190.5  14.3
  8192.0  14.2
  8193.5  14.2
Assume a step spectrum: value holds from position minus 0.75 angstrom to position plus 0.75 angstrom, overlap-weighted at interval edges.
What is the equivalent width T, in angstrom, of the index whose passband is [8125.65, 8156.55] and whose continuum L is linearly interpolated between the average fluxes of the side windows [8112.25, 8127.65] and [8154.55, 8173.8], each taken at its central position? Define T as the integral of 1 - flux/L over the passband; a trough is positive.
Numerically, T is -2.27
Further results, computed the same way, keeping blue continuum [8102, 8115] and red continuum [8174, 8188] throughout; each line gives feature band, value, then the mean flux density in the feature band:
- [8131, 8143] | -1.27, 16.2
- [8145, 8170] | -1.10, 15.4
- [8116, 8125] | 0.38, 14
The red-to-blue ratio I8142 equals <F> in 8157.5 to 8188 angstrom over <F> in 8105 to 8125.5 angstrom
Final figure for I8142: 1.04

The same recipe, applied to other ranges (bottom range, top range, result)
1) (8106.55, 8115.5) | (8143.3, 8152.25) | 1.08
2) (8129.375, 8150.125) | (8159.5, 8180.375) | 0.94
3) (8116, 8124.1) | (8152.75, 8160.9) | 1.11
